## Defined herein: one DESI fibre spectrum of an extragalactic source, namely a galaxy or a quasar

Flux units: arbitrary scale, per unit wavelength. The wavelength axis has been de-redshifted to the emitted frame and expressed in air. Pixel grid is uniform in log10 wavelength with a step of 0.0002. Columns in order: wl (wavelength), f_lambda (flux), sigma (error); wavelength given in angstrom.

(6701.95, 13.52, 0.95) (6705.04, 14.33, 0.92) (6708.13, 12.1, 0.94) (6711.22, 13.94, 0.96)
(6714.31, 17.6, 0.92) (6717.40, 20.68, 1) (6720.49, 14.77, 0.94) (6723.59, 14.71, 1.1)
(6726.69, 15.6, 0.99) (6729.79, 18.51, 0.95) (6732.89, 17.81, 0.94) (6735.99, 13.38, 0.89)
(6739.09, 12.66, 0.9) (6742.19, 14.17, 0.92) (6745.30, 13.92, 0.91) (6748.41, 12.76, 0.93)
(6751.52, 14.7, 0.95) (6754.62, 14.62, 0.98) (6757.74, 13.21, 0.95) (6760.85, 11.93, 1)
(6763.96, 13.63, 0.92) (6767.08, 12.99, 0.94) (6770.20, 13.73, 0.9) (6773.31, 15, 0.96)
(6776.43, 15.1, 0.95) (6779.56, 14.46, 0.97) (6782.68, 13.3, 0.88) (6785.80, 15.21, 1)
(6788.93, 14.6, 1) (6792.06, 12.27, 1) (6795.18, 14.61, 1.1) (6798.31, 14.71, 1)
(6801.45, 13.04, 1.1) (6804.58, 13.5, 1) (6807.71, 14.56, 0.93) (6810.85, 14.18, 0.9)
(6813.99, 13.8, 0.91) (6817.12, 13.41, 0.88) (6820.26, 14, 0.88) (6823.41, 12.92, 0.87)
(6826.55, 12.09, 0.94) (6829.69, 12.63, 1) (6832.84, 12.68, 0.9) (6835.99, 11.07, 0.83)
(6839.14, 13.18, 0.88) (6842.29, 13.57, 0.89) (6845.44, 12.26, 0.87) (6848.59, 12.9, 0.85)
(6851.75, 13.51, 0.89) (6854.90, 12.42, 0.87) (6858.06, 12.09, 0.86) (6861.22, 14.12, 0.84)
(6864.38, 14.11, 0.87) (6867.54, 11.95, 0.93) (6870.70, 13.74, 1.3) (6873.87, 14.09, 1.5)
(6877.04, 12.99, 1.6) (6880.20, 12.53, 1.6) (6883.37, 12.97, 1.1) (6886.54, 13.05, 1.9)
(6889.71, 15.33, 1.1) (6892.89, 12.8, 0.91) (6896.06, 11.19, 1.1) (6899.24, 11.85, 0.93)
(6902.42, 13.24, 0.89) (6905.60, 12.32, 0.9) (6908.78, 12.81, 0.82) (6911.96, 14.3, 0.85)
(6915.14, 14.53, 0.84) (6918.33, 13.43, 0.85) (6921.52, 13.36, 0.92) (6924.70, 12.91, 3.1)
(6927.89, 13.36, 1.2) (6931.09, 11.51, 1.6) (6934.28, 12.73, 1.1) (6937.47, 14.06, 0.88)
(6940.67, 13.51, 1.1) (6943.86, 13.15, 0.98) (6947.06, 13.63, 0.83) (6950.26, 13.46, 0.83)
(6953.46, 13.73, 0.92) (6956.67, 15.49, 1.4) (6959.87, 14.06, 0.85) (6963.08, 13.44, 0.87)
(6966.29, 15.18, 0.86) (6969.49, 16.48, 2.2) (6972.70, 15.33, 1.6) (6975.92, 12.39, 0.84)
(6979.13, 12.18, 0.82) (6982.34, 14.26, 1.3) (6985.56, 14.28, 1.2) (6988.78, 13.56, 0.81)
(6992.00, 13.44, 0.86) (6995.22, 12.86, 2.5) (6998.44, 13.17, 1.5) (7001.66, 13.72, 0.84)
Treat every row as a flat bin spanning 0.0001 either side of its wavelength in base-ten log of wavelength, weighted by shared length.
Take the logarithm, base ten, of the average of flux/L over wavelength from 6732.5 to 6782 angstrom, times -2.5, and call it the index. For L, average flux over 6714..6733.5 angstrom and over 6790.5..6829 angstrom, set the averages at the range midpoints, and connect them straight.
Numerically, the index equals 0.13 mag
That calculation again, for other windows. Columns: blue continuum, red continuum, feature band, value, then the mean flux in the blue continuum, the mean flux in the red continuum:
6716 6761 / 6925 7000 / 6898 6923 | 0.059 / 15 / 13.7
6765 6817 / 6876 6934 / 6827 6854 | 0.075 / 14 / 13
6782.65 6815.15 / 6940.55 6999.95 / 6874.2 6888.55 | 0.071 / 14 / 13.9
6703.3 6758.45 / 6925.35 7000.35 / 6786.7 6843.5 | 0.088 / 15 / 13.7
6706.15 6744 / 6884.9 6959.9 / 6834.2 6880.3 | 0.083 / 15.5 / 13.3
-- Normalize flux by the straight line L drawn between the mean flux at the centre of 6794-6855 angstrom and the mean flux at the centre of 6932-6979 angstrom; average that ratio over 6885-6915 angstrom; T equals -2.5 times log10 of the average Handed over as 0.05 mag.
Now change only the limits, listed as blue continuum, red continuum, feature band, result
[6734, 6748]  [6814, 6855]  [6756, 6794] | -0.037 mag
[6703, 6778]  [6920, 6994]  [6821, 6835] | 0.136 mag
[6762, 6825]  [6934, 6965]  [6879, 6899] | 0.076 mag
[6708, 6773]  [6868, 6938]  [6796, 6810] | 0.007 mag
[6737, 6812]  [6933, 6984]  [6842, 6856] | 0.081 mag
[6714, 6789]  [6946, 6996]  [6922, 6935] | 0.118 mag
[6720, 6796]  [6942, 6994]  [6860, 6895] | 0.058 mag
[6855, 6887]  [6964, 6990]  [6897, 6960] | 0.030 mag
